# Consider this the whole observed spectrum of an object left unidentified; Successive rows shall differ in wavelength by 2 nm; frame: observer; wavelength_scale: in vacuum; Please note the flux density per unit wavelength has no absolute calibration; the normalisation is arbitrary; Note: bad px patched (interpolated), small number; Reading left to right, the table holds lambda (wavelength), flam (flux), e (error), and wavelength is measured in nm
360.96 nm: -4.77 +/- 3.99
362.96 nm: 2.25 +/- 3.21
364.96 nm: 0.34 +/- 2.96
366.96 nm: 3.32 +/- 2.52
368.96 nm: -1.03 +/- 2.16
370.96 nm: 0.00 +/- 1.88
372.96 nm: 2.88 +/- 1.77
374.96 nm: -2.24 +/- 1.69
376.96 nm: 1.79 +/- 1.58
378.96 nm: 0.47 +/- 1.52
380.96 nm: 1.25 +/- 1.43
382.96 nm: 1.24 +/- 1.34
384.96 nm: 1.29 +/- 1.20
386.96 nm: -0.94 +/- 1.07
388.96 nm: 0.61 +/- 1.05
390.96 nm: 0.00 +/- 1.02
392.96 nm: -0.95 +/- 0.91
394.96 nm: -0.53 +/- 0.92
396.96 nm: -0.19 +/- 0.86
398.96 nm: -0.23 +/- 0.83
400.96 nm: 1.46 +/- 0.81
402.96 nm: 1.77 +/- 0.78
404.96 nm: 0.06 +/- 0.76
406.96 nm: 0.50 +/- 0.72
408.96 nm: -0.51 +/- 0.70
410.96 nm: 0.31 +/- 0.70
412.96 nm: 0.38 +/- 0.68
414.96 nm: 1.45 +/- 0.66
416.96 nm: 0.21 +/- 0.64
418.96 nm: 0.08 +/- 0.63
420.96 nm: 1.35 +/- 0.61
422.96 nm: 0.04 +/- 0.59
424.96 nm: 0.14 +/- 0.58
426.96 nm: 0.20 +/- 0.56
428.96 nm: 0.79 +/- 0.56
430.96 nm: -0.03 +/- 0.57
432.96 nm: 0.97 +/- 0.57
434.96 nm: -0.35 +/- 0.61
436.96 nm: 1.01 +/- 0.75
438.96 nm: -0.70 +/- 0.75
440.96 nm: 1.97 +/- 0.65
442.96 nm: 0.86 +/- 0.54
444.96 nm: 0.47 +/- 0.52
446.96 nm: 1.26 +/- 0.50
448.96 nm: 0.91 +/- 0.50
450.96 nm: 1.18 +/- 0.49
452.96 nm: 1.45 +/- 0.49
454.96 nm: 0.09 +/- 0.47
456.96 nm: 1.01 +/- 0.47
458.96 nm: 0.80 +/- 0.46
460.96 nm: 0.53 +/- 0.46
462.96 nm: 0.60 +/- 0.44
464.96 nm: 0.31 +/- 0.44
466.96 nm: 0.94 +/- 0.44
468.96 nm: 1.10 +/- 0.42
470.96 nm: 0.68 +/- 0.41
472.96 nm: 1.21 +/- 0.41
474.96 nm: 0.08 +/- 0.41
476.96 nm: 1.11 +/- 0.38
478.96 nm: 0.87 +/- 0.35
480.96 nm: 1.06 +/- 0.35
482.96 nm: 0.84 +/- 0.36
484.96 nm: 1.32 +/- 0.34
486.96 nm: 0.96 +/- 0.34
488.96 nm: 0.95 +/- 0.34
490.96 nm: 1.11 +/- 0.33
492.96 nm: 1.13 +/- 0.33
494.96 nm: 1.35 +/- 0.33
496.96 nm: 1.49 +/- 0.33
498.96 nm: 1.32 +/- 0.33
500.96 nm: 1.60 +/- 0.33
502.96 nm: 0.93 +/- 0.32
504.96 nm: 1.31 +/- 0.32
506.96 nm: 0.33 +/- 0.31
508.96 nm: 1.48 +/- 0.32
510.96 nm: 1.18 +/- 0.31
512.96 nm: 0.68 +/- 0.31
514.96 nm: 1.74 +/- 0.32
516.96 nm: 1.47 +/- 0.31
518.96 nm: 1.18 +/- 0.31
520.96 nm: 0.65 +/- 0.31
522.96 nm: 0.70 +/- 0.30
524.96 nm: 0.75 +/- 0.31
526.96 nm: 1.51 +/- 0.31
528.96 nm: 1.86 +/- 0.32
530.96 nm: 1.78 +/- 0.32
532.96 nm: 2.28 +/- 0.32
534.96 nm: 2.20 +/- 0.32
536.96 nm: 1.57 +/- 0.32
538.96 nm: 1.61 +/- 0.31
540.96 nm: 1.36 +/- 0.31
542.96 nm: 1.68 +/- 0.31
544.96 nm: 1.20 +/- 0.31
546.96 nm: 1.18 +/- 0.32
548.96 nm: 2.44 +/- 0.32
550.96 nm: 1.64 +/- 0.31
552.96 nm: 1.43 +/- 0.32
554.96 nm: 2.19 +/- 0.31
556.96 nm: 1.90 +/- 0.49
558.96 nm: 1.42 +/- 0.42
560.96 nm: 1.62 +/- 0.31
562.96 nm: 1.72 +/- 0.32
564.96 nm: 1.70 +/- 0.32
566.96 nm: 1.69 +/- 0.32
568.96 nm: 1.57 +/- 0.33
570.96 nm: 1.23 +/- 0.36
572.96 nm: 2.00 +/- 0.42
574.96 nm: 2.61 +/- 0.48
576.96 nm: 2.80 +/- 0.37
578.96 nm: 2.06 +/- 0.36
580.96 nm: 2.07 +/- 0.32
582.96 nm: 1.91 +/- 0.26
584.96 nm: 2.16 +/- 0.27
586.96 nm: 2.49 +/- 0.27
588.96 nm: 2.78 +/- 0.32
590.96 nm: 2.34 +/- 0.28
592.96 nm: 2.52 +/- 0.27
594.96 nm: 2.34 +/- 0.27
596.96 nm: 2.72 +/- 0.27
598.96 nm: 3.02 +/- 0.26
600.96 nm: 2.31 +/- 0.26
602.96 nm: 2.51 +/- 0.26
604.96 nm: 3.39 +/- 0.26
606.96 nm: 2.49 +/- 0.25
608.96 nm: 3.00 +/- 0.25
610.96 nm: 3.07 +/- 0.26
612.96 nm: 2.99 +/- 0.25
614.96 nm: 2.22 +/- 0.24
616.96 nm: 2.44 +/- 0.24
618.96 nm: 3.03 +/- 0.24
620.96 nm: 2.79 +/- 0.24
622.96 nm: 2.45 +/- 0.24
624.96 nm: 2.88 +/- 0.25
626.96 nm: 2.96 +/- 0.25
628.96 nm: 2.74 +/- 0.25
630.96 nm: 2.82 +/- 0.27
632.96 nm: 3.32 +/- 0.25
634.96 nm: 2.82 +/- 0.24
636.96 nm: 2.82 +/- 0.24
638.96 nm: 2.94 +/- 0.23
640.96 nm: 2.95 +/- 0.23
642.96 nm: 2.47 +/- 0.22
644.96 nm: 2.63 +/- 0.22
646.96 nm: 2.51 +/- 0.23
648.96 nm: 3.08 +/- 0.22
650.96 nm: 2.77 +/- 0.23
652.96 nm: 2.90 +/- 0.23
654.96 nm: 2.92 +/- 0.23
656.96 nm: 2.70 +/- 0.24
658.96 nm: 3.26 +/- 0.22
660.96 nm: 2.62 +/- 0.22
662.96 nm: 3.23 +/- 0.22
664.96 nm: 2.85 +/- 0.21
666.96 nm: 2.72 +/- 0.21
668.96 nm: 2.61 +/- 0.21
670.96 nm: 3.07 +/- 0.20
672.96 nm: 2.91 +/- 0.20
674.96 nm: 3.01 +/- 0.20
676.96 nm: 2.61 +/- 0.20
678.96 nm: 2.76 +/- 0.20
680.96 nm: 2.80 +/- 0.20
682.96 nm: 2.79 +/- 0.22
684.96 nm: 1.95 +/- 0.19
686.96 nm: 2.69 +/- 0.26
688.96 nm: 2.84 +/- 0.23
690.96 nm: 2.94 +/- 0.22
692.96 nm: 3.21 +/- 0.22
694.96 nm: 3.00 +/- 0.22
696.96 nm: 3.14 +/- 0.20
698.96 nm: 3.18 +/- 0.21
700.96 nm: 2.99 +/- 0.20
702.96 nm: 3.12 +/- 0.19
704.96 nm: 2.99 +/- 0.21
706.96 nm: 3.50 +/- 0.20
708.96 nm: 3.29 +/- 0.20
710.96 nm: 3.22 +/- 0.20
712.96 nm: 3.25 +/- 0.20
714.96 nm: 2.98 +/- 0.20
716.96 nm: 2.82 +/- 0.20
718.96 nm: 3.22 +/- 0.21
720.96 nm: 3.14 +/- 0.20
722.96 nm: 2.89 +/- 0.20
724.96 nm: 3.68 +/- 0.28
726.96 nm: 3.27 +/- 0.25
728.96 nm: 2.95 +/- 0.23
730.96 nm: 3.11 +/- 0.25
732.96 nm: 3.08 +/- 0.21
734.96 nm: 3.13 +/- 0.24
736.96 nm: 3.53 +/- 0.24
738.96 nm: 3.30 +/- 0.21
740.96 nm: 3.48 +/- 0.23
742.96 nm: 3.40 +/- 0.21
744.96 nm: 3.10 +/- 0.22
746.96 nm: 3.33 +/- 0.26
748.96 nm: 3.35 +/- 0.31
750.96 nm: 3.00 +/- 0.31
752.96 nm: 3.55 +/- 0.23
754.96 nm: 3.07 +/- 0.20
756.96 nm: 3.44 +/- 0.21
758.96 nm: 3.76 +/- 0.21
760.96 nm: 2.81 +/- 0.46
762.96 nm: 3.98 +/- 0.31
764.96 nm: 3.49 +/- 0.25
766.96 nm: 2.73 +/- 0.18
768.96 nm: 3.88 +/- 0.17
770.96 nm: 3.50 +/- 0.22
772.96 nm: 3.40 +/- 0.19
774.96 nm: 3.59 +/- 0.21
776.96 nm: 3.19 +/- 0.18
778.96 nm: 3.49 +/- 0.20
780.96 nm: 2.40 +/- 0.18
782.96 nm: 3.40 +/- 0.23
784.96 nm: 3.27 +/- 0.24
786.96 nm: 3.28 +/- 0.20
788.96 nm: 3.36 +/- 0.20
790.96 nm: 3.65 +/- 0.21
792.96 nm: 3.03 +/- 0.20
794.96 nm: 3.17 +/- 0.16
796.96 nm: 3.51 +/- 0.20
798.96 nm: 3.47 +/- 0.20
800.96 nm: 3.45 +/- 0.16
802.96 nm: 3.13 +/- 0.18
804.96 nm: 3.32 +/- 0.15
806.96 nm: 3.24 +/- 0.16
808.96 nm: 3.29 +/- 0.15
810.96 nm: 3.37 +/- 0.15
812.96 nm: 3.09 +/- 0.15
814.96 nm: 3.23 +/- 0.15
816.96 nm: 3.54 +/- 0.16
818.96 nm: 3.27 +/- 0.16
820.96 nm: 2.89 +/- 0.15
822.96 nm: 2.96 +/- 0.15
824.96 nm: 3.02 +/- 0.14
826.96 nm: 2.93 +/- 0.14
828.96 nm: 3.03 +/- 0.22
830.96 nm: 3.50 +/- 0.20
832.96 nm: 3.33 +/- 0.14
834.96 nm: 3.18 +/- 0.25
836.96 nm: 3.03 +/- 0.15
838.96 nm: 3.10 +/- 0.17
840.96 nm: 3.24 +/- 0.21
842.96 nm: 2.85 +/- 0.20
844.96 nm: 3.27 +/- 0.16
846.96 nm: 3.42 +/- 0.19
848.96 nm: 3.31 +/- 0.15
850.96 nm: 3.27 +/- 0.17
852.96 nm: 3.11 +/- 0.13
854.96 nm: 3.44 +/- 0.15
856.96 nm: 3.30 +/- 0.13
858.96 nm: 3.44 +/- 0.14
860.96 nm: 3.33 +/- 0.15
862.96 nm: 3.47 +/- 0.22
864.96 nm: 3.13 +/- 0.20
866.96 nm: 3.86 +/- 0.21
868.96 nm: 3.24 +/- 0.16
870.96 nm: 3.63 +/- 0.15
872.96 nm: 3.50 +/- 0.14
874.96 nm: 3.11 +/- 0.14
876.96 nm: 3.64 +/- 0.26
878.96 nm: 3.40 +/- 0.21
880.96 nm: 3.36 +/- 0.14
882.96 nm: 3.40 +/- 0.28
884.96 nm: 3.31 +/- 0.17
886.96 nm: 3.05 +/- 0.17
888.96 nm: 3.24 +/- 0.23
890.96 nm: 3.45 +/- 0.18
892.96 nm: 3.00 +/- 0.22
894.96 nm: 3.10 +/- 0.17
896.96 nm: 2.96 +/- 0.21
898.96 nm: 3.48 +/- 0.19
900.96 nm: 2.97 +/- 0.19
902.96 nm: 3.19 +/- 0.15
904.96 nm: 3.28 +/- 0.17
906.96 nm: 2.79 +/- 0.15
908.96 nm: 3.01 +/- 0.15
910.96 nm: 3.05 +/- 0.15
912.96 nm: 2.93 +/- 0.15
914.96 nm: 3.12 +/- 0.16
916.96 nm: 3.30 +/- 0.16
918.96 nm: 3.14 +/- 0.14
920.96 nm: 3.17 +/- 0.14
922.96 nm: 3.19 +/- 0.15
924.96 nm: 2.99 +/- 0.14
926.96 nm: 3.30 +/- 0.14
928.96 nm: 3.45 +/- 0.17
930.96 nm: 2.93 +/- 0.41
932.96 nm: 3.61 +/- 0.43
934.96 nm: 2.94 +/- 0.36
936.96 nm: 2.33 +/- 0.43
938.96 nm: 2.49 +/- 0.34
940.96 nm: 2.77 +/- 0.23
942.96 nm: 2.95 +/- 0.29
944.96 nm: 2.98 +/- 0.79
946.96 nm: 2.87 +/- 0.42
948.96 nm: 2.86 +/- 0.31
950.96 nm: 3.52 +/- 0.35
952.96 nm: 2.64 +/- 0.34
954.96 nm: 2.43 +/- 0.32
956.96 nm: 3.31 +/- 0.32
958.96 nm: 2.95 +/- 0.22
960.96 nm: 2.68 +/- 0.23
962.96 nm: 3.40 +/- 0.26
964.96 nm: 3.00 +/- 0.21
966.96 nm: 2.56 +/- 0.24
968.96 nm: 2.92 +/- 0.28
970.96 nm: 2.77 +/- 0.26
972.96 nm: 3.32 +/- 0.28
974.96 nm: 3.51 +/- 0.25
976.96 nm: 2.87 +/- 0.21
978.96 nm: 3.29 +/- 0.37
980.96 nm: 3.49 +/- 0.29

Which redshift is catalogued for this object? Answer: 0.32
